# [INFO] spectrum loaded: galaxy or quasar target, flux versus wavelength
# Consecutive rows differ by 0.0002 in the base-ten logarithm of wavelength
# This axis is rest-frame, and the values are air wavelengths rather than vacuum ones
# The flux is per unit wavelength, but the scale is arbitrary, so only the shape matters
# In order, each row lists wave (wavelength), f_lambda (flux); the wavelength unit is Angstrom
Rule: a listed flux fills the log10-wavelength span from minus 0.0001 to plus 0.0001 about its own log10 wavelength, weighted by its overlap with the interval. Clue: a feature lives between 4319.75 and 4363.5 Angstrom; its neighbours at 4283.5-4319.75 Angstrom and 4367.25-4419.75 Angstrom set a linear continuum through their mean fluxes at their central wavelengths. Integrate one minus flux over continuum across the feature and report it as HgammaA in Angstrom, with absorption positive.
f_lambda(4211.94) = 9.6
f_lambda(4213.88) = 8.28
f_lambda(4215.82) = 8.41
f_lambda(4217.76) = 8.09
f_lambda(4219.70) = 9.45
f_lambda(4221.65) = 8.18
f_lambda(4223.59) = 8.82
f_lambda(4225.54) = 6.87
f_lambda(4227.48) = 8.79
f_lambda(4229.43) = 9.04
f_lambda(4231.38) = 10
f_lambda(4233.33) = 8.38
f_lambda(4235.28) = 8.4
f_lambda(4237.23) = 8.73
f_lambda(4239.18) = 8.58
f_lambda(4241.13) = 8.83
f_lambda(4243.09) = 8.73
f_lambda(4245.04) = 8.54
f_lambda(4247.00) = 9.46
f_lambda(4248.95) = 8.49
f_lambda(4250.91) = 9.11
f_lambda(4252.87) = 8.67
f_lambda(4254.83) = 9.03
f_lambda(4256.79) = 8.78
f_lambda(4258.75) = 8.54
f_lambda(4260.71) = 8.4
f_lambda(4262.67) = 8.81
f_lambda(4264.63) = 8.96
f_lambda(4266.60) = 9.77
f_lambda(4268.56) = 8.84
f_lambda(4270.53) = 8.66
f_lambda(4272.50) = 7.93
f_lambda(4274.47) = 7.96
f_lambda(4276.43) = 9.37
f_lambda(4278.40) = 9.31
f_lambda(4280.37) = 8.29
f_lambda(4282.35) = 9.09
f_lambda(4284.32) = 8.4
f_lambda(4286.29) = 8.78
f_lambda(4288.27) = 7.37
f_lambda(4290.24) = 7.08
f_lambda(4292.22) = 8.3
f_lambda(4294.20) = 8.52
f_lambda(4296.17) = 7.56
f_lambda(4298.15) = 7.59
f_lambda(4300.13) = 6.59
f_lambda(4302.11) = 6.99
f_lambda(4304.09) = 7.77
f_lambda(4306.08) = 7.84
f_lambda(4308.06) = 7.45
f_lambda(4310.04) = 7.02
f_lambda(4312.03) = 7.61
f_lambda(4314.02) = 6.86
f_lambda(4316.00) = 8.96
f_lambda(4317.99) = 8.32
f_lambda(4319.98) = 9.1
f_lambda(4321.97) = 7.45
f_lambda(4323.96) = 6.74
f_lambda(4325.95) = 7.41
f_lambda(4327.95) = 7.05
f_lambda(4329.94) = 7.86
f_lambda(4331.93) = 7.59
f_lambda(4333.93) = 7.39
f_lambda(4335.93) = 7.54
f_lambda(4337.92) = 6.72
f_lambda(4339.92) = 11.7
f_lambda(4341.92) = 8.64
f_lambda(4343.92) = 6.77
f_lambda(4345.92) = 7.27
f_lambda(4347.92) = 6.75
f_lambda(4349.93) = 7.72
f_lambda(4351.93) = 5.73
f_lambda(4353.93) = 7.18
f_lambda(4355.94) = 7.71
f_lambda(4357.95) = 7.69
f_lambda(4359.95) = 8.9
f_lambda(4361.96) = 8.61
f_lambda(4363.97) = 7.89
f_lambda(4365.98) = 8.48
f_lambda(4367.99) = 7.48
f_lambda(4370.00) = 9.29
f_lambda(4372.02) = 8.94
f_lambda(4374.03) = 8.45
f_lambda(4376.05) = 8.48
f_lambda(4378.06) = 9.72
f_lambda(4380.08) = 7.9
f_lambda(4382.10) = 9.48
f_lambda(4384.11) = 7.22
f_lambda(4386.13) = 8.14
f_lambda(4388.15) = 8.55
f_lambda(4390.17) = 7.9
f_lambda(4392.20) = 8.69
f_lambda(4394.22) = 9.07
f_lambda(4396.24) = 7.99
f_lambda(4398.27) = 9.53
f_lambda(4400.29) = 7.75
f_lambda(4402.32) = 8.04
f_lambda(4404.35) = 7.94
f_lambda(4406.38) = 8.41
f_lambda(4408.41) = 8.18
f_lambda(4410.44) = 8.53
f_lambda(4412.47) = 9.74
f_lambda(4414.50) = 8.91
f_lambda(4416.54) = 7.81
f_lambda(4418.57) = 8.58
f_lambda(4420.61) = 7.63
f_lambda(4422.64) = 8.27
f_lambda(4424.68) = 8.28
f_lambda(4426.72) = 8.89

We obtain 2.1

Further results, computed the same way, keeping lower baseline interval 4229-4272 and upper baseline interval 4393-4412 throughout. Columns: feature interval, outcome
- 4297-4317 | 2.8 Angstrom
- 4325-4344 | 1.5 Angstrom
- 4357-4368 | 0.4 Angstrom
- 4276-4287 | -0.1 Angstrom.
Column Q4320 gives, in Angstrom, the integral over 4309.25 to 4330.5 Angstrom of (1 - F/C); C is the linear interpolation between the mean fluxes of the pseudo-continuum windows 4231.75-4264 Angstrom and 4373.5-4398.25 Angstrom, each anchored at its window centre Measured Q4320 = 2.3 Angstrom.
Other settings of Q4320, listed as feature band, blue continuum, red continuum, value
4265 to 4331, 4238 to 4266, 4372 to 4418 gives 5.3 Angstrom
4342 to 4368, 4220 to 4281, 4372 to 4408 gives 2.8 Angstrom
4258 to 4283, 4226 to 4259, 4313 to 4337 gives -1.0 Angstrom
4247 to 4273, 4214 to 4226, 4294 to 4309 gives -2.9 Angstrom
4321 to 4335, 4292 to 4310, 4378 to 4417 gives 0.8 Angstrom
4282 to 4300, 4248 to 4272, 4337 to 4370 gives 1.1 Angstrom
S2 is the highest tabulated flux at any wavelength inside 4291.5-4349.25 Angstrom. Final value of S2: 11.7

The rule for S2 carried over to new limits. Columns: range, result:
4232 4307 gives 9.77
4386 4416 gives 9.74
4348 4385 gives 9.72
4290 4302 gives 8.52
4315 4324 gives 9.1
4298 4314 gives 7.84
